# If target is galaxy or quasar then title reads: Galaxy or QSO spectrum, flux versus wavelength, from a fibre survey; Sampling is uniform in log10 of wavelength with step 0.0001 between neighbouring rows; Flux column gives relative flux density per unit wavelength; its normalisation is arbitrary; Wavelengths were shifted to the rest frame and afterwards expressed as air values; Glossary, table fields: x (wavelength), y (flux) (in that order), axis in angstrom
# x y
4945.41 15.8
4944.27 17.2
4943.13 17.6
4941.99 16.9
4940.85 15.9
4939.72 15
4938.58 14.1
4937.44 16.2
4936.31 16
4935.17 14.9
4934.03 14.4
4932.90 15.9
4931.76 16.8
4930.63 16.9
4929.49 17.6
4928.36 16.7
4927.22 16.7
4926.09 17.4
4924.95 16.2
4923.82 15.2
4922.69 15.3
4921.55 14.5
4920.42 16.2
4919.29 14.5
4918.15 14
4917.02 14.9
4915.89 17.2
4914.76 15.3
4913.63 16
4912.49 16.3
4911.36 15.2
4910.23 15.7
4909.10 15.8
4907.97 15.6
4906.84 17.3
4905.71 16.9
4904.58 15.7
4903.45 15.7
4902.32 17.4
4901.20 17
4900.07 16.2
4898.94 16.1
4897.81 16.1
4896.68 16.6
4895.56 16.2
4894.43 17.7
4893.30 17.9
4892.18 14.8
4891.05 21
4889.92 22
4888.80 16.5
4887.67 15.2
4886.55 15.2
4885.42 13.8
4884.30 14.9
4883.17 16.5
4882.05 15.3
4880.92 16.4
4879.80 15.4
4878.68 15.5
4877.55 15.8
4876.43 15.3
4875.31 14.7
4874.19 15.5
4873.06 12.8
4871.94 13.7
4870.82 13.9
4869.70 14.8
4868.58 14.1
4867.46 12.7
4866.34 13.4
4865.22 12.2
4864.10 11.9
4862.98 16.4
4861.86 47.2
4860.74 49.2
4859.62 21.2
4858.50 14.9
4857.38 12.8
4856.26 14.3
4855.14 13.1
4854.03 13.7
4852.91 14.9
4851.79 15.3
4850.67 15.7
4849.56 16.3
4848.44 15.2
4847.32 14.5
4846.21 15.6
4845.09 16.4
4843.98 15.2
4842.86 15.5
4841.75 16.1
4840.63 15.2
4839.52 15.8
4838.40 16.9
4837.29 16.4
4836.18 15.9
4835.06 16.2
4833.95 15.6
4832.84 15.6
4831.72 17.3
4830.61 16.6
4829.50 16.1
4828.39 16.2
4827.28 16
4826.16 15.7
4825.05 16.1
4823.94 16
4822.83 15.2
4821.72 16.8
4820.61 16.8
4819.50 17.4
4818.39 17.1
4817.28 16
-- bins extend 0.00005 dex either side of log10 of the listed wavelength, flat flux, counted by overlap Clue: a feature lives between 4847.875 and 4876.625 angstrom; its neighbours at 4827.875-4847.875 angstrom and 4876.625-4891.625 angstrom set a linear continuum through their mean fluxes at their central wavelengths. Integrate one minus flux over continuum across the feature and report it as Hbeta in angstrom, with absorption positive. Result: -1.71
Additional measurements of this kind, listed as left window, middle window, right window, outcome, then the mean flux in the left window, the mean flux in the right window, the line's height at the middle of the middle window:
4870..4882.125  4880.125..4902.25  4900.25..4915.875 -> -1.5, 14.9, 16.2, 15.5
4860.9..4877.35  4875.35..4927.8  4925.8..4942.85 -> 1.5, 17.1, 16.1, 16.6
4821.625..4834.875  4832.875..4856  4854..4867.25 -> 3.3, 16.1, 20.1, 18.1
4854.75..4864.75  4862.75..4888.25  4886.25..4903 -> 6.8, 22.4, 17.1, 20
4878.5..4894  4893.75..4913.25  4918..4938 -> -0.1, 16.5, 15.9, 16.2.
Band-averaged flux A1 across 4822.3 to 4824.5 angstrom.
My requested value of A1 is 15.6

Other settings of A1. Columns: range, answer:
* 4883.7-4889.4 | 15.2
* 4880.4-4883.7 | 16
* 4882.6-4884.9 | 15.7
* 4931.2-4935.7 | 15.5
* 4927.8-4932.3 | 17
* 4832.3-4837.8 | 15.9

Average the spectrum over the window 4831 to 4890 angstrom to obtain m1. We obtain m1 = 16.5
